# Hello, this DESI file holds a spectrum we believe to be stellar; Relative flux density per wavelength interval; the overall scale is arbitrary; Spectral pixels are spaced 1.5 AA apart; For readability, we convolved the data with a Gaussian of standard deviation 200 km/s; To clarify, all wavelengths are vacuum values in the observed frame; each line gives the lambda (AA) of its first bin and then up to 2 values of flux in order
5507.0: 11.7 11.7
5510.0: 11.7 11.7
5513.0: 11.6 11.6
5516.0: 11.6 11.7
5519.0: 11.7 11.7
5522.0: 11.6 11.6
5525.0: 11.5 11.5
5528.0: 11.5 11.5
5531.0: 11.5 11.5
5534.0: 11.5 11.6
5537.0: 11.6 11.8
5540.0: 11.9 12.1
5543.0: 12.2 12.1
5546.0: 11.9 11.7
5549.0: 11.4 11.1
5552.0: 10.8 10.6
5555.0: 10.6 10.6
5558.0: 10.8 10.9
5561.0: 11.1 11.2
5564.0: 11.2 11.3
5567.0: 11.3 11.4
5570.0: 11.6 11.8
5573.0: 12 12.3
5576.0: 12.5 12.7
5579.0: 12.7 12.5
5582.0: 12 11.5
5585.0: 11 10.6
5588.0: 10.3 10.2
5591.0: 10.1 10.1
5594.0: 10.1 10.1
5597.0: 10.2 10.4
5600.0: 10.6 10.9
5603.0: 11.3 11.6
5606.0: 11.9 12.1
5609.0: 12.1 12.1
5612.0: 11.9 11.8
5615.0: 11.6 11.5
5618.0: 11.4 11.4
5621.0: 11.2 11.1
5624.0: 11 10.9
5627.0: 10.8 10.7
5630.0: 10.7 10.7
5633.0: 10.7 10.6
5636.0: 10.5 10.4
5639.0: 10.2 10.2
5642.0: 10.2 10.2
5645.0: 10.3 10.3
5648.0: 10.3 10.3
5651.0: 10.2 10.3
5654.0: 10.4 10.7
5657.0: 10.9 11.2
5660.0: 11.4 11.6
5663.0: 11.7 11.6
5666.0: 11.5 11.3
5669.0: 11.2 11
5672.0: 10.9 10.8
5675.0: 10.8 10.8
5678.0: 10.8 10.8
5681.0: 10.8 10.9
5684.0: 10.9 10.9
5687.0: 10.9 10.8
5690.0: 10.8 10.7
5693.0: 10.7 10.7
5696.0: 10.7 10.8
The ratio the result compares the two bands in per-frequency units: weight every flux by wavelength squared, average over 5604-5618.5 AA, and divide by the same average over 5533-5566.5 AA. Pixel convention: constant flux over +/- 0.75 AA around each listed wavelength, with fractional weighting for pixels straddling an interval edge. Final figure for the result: 1.1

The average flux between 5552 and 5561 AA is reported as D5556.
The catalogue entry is 10.7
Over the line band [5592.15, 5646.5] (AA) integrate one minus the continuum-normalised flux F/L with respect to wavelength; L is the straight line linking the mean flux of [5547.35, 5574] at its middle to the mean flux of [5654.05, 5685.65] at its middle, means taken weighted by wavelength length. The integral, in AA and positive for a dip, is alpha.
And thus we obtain 0.9 AA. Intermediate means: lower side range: 11.2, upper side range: 11.1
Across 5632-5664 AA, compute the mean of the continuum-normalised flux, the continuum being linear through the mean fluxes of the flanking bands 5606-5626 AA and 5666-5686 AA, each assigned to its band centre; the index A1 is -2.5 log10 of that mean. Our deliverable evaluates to 0.06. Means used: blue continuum 11.6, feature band 10.6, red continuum 10.9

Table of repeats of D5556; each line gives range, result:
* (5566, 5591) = 11.6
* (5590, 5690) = 10.9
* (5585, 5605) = 10.5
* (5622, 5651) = 10.5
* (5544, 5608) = 11.2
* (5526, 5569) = 11.4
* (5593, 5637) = 11.1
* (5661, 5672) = 11.4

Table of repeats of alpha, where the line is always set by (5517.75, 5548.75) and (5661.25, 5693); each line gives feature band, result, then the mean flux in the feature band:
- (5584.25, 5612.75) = 1.1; 10.9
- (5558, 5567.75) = 0.4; 11.1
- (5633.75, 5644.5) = 0.8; 10.3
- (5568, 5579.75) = -0.7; 12.1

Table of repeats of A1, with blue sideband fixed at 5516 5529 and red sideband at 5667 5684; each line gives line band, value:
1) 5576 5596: 0.02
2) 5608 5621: -0.05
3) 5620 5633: 0.02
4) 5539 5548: -0.04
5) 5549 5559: 0.06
